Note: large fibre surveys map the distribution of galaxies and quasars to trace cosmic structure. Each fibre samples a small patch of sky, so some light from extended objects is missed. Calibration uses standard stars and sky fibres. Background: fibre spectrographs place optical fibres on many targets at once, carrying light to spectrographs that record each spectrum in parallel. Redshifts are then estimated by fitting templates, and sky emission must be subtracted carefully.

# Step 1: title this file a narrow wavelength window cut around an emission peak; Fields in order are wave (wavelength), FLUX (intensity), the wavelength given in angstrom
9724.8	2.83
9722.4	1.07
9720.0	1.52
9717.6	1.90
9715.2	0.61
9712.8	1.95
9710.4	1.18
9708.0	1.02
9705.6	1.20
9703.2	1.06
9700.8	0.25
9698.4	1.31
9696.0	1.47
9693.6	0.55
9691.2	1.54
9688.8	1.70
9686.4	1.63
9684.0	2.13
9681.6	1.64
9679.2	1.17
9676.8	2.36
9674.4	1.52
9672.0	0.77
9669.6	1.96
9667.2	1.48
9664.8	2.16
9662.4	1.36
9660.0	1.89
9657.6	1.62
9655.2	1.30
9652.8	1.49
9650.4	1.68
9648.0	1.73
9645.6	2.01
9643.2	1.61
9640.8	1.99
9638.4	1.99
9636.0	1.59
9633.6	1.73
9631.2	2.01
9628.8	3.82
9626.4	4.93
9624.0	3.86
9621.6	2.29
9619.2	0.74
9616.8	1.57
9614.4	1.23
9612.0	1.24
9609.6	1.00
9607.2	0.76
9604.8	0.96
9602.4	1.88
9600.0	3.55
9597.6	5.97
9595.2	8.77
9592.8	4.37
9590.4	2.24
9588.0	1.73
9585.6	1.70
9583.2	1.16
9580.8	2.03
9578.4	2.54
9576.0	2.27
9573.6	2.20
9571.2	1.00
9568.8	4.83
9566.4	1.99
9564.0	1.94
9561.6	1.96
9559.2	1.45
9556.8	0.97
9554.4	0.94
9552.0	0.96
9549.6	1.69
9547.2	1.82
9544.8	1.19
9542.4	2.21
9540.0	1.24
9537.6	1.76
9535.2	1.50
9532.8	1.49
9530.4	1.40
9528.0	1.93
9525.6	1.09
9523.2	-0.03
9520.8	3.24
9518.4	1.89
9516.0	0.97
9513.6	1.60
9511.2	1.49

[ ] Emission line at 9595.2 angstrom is H-alpha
